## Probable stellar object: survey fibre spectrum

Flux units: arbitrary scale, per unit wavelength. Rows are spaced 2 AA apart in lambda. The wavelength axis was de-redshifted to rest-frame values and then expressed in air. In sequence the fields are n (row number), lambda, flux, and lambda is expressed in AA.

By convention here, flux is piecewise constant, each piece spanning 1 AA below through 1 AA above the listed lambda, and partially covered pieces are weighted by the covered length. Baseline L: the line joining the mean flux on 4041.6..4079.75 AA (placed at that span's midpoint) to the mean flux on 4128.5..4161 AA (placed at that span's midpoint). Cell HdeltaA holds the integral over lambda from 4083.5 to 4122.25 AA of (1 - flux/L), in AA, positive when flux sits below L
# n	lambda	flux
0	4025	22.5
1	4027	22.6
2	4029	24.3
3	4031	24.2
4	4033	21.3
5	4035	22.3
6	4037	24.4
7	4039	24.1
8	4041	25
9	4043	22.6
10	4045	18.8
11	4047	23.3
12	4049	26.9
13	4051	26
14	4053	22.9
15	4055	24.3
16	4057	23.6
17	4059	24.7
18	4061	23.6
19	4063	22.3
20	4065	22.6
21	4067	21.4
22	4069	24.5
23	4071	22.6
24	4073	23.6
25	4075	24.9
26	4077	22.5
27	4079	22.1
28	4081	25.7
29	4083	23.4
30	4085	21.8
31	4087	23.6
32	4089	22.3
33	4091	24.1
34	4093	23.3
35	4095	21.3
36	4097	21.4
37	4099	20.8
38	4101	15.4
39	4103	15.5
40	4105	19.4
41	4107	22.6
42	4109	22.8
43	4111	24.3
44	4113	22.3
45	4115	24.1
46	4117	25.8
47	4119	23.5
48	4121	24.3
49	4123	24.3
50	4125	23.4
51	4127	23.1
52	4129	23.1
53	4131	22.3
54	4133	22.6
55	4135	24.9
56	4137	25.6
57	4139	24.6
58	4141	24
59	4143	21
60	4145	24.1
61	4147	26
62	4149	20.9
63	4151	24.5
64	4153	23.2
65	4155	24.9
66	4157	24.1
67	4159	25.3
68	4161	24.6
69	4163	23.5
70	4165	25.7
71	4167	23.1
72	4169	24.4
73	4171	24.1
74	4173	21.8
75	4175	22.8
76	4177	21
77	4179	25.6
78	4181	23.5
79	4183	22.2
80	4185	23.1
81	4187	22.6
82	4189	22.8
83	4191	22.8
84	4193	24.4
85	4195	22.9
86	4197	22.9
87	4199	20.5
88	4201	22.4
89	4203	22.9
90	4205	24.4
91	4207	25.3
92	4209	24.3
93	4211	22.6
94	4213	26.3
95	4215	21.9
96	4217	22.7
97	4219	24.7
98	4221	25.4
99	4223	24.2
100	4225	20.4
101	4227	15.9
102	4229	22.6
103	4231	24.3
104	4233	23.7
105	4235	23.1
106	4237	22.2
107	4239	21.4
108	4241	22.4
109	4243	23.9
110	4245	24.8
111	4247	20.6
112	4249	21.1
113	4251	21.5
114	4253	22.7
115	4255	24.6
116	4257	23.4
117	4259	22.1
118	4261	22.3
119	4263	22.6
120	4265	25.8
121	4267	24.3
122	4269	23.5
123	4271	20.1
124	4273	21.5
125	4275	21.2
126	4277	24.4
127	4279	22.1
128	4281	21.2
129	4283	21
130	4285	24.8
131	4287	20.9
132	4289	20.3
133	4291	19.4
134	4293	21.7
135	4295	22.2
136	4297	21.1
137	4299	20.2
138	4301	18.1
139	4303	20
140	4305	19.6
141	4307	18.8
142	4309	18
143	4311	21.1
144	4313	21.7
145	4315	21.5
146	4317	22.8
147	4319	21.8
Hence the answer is 2.5 AA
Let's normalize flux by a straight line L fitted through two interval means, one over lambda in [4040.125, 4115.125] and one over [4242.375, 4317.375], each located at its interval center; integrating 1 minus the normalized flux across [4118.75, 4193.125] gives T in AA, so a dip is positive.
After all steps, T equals -4.3 AA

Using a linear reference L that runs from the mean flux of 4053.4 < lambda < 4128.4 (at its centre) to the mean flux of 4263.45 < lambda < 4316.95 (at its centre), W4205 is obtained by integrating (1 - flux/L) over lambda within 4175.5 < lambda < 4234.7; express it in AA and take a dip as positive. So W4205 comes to -2.94 AA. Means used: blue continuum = 22.7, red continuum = 21.4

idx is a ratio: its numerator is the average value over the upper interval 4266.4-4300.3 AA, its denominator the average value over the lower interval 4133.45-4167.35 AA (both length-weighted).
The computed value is 0.9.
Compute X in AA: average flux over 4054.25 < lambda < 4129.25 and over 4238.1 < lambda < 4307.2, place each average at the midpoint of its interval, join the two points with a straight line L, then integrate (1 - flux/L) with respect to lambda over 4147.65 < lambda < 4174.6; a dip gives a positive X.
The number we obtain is -1.7 AA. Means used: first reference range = 22.7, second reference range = 21.9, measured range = 23.9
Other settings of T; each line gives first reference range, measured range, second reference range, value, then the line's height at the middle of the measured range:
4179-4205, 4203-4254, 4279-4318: -1.6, 22.2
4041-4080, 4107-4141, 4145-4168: 0.2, 23.9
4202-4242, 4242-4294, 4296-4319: -1.9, 21.6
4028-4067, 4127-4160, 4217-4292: -1.1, 23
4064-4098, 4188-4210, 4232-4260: -0.4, 22.8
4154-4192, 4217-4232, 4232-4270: 0.4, 23.2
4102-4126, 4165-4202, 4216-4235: -0.5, 22.7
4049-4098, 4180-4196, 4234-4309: -0.4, 22.5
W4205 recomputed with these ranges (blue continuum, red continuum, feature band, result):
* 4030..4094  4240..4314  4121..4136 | -0.4 AA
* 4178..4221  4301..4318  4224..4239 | 0.5 AA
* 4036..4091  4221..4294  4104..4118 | 0.1 AA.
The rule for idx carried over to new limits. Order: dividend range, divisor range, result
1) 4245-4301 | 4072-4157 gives 0.96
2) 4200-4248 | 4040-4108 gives 1.02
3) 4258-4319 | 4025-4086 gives 0.92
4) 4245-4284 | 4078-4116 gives 1.03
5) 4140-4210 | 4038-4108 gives 1.04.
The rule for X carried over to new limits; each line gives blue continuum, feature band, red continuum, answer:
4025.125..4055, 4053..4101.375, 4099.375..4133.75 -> 0.1 AA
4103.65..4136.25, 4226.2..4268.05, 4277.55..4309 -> -2.5 AA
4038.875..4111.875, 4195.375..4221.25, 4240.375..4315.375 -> -1.7 AA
